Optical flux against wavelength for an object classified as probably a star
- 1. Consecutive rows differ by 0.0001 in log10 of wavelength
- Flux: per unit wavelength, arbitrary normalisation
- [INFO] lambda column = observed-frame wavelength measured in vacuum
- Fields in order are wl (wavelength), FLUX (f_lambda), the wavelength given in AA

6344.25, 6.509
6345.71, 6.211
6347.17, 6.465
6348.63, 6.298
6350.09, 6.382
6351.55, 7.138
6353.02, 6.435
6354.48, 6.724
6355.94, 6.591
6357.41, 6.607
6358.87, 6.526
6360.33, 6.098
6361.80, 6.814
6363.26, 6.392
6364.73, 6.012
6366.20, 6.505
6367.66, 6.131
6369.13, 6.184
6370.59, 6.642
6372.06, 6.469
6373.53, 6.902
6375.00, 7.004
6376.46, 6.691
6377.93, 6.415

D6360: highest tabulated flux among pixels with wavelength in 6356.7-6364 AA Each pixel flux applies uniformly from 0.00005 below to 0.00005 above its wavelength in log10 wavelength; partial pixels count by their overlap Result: 6.814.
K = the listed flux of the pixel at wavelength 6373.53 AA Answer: 6.902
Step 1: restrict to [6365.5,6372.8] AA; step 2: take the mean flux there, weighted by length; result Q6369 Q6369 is 6.39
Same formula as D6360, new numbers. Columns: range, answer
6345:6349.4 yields 6.465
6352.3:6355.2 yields 6.724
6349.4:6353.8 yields 7.138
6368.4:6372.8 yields 6.642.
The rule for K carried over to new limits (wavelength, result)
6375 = 7.004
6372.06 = 6.469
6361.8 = 6.814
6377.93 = 6.415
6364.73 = 6.012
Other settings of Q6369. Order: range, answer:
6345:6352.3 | 6.5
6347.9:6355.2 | 6.6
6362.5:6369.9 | 6.25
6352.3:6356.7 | 6.58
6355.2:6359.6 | 6.58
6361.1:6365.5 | 6.4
